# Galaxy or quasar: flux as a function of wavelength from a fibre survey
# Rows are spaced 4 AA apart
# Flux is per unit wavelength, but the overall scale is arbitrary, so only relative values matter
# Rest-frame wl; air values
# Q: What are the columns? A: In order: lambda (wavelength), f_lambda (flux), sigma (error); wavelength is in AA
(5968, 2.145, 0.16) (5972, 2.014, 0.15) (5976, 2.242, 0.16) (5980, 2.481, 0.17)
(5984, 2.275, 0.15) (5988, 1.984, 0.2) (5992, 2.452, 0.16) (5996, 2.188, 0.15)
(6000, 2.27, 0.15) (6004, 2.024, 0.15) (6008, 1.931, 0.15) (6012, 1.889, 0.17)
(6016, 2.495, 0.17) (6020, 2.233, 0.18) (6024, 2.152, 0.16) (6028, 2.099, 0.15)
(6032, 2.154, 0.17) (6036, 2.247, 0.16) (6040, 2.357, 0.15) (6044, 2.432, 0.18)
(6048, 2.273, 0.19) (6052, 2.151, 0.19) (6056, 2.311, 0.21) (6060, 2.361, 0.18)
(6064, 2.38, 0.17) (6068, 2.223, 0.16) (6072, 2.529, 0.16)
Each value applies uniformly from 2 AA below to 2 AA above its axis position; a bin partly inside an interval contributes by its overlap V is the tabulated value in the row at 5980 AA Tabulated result 2.481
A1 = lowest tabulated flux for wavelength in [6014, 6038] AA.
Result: 2.099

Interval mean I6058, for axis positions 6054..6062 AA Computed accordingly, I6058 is 2.34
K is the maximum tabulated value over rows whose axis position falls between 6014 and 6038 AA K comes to 2.495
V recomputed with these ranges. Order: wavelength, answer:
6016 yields 2.495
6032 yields 2.154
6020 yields 2.233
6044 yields 2.432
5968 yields 2.145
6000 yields 2.27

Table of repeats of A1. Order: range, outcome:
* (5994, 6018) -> 1.889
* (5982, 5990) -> 1.984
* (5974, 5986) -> 2.242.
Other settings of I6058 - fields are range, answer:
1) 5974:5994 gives 2.29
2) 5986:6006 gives 2.18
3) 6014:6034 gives 2.23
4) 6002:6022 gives 2.11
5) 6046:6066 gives 2.3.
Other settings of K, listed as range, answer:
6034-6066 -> 2.432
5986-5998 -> 2.452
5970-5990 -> 2.481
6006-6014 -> 1.931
